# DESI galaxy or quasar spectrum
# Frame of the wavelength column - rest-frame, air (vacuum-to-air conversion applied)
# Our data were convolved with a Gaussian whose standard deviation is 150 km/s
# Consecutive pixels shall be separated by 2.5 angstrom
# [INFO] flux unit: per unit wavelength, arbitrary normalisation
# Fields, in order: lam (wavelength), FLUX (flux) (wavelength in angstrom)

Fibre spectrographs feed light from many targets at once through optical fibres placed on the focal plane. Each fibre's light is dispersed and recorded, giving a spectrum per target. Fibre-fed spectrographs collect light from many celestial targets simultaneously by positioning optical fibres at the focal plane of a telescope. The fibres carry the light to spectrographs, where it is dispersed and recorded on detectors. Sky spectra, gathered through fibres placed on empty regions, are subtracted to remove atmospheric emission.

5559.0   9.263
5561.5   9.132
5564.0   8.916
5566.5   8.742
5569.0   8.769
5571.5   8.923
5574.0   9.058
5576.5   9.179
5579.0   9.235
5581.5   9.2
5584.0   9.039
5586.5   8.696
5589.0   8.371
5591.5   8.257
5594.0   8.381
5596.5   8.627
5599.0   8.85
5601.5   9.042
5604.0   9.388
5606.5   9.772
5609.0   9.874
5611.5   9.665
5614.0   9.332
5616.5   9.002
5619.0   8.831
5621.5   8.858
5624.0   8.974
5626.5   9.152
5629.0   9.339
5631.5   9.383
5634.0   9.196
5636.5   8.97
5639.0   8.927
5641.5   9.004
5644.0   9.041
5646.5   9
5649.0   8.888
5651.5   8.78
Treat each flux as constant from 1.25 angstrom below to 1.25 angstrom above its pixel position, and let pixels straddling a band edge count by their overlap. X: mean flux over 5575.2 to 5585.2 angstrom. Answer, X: 9.16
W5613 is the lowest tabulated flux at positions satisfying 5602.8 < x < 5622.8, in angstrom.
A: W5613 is 8.831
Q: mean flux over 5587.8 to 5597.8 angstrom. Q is 8.41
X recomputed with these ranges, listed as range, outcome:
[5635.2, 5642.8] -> 8.97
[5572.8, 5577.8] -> 9.12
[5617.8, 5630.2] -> 9.03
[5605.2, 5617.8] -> 9.53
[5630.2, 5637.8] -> 9.18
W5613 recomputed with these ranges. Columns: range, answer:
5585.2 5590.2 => 8.371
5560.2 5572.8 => 8.742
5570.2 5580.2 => 8.923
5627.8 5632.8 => 9.339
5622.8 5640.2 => 8.927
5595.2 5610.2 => 8.627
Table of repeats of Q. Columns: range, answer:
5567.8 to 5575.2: 8.92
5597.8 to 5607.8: 9.27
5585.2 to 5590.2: 8.54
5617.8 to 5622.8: 8.85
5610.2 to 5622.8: 9.14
